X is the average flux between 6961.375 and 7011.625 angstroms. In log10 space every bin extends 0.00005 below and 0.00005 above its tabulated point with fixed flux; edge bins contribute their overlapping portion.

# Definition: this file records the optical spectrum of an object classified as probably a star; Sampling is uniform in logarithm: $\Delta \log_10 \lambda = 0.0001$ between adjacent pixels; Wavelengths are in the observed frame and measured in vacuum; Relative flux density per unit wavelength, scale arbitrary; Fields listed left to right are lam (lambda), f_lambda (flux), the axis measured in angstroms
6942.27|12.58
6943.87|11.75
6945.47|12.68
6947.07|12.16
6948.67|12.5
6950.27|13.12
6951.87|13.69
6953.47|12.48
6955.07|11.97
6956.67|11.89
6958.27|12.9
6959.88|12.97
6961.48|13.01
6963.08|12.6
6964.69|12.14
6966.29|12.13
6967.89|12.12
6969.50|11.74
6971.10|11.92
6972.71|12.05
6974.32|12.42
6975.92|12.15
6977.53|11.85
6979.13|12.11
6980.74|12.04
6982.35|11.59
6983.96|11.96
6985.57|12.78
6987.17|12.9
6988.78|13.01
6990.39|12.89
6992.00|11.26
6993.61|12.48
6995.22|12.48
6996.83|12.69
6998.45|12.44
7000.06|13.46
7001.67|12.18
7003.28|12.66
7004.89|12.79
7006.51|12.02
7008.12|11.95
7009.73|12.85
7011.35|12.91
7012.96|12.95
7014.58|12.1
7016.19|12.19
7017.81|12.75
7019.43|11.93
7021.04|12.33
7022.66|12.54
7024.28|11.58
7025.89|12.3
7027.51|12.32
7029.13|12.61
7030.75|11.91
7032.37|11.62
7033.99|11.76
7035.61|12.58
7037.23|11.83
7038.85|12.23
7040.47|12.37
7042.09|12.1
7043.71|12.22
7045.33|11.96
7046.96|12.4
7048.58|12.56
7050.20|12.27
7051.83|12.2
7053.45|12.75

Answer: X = 12.3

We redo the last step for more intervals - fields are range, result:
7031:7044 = 12.1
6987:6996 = 12.5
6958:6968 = 12.6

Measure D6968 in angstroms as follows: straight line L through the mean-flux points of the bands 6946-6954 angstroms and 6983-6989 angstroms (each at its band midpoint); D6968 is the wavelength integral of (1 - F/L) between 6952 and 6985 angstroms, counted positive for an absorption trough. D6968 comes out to 1.2 angstroms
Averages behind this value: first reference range 12.8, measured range 12.2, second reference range 12.6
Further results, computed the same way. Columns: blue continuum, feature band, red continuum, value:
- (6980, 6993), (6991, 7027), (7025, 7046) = -0.5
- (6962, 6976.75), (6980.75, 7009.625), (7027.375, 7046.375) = -0.7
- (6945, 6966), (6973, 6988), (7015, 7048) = 0.3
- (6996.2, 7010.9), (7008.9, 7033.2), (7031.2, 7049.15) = 0.1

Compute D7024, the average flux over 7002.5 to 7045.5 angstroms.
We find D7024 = 12.3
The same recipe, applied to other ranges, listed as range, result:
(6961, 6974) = 12.2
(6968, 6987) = 12.1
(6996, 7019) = 12.6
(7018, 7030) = 12.3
